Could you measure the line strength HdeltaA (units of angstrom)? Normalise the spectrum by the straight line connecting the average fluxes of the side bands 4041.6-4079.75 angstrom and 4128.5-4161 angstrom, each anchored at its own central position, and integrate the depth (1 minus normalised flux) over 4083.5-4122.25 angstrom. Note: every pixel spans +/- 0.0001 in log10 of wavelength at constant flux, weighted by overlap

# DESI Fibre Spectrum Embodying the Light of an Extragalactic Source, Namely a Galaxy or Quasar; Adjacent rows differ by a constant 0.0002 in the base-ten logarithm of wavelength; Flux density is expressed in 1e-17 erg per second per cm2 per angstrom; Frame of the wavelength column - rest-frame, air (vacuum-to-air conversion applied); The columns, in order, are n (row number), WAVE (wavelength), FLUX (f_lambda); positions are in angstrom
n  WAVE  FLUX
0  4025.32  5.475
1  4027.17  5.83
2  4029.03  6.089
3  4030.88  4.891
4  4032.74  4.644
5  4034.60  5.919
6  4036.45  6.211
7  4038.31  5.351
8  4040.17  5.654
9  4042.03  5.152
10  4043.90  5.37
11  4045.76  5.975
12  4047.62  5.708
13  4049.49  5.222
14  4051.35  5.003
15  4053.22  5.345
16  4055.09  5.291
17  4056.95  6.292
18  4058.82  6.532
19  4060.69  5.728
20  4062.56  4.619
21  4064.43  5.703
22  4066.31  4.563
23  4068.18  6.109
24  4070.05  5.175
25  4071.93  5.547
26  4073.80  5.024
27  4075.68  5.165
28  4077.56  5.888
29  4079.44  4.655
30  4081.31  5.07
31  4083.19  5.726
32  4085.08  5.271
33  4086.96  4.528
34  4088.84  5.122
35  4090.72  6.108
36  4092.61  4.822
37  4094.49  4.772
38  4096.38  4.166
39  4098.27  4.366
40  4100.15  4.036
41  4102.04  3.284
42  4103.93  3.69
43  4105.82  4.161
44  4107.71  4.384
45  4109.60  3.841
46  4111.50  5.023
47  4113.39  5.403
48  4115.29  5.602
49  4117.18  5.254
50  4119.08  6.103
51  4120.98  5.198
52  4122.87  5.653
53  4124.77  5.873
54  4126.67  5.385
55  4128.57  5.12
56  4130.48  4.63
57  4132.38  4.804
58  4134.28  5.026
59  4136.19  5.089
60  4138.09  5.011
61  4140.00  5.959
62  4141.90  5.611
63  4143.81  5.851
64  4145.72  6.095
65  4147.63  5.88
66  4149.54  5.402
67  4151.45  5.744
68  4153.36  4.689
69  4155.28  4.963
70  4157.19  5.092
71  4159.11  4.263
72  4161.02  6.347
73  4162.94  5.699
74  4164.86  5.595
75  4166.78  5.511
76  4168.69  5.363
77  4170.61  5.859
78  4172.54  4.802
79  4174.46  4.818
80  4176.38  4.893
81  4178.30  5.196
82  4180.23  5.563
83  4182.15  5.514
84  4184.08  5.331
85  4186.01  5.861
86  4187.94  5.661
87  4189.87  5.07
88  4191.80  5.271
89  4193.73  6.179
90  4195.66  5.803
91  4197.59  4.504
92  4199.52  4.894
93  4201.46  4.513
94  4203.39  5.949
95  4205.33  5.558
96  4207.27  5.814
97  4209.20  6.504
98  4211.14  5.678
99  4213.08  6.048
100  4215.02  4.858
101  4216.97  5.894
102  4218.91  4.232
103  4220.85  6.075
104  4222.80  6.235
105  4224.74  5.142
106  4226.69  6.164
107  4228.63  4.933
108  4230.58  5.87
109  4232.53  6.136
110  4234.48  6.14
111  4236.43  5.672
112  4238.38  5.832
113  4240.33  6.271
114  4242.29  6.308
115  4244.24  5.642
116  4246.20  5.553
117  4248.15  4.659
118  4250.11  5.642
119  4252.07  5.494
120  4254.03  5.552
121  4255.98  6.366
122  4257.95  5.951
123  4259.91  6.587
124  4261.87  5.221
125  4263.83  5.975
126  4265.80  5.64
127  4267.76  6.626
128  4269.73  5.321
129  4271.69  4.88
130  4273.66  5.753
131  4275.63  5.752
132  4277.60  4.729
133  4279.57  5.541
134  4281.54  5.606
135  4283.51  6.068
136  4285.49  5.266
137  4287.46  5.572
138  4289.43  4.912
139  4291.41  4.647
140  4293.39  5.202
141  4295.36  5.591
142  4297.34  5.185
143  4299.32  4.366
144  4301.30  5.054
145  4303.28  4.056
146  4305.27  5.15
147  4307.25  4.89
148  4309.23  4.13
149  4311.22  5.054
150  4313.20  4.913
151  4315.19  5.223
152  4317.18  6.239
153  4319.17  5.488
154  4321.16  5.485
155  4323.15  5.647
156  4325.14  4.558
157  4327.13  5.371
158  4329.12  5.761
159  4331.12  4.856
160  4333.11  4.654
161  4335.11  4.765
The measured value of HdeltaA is 4.2 angstrom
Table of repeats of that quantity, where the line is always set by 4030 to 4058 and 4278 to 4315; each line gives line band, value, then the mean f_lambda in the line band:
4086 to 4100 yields 1.6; 4.8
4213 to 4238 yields -2.2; 5.64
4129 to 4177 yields -0.2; 5.32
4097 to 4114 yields 3.7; 4.22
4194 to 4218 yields -1.4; 5.52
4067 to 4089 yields 0.6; 5.27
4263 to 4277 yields -1.6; 5.68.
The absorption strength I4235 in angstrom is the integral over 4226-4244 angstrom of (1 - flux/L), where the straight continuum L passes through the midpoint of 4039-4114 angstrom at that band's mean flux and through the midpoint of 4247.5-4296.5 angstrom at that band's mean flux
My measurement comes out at -1.5 angstrom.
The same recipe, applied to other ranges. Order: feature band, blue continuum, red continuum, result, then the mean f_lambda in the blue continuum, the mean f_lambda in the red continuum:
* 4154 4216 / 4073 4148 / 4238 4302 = -1.4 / 5.06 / 5.54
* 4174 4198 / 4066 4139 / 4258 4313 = -1.2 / 4.99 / 5.29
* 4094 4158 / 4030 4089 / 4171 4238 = 4.8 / 5.39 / 5.5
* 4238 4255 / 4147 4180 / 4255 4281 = -0.1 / 5.3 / 5.72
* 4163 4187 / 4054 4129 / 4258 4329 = -0.8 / 5.11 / 5.32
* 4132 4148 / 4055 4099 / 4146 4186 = -0.5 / 5.26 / 5.35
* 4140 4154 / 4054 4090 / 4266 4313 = -0.9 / 5.37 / 5.19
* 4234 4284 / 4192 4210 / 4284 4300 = -4.2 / 5.51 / 5.14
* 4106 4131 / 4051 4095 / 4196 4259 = 1.2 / 5.35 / 5.63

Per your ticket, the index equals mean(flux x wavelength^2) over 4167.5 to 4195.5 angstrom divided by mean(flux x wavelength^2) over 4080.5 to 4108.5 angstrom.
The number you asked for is 1.2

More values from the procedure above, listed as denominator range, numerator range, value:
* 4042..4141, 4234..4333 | 1.15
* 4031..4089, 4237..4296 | 1.15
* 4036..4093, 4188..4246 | 1.12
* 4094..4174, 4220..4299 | 1.17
